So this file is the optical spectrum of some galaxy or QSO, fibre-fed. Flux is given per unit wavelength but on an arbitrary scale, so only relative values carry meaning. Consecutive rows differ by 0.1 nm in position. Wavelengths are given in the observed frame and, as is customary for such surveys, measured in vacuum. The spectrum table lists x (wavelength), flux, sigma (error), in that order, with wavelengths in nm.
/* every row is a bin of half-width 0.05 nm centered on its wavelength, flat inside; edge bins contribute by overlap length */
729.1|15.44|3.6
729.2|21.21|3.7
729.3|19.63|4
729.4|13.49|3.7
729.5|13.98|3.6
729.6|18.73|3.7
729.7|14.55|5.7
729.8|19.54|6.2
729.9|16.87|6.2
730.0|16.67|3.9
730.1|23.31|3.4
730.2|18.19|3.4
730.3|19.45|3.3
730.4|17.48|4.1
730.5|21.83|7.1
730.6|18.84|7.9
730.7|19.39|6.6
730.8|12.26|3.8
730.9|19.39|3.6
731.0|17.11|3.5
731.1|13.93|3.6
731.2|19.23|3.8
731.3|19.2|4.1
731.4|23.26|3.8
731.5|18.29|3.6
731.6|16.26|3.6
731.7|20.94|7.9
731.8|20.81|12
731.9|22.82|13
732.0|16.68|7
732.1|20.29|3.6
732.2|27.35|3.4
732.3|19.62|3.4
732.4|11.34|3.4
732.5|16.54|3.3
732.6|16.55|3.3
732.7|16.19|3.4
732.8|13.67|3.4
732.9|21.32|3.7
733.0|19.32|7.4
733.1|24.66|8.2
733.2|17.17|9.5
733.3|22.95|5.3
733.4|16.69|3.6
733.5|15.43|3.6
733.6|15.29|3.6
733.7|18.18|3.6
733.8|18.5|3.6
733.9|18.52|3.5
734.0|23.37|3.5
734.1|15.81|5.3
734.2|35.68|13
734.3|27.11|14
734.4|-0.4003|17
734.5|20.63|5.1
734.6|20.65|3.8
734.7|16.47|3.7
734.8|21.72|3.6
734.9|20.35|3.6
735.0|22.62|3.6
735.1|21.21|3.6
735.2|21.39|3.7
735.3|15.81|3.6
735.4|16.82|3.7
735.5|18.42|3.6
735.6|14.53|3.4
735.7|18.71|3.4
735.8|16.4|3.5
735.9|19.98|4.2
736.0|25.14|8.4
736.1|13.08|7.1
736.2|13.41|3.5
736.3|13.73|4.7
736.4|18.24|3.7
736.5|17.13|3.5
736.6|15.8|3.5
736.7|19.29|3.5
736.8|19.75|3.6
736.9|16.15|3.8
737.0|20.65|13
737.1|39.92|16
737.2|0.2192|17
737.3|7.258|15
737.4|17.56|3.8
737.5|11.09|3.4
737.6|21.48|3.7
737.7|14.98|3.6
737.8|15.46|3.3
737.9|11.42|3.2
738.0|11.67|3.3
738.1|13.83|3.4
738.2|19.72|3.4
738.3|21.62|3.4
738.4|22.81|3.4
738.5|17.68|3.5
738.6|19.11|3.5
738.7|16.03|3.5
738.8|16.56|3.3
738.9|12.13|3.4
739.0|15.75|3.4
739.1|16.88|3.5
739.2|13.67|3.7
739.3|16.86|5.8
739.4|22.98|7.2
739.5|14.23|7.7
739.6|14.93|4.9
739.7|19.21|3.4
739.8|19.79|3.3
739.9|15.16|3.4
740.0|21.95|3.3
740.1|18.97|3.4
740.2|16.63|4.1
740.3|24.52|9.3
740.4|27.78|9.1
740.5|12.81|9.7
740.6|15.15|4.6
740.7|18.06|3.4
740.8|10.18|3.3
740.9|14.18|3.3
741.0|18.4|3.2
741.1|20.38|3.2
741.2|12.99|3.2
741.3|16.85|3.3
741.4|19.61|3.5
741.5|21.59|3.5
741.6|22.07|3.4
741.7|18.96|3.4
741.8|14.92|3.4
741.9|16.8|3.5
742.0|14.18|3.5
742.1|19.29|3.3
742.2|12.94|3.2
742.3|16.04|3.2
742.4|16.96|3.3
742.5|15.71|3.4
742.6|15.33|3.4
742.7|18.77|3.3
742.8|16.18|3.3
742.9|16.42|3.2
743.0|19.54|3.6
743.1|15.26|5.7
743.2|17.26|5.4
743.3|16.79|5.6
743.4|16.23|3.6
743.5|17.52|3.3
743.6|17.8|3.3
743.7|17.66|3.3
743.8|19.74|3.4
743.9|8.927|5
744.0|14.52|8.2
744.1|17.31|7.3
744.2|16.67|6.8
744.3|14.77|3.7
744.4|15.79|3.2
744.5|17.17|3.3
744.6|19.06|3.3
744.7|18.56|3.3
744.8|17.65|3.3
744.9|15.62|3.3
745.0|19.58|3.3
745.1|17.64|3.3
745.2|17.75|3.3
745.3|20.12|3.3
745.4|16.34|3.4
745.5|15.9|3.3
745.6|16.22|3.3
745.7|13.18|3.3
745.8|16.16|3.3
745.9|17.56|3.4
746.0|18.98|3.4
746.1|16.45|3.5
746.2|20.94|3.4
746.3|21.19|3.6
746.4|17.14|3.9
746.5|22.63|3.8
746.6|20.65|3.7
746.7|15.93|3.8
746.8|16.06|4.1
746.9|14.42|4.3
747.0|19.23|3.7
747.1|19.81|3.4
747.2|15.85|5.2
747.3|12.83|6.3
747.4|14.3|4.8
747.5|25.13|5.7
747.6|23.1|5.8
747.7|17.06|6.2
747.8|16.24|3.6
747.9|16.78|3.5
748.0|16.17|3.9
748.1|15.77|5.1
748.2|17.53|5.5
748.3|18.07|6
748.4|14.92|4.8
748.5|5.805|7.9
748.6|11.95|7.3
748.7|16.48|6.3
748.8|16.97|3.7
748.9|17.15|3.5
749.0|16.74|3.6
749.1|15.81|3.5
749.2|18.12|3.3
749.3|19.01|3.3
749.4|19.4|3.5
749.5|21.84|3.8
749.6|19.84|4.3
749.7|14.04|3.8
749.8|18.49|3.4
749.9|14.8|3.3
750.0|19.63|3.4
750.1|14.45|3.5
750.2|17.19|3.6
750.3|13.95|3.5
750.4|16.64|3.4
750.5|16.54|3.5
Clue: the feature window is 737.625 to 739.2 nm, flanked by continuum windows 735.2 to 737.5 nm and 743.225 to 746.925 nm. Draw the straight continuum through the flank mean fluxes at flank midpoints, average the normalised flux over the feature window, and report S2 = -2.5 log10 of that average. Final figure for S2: 0.05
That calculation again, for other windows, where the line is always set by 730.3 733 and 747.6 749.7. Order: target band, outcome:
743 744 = 0.05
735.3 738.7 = 0.06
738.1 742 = -0.01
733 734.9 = -0.06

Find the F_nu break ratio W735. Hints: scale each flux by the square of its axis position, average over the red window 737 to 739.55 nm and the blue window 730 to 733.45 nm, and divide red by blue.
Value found 0.89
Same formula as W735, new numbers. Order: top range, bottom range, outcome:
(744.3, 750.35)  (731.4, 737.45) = 0.96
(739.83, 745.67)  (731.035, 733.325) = 0.93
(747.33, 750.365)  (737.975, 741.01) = 0.99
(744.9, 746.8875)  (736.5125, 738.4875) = 1.08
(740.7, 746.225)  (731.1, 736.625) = 0.93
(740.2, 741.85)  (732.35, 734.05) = 1.02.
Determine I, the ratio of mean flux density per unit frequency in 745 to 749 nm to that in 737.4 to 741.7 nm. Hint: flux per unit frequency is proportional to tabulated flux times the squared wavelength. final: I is 1.01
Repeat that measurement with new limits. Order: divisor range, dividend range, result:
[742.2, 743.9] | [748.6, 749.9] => 1.06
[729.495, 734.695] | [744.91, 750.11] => 0.96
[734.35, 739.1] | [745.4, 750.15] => 1.03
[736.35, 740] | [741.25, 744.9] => 1.01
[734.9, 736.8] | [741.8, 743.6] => 0.94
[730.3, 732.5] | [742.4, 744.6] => 0.91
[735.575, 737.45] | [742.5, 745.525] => 1.00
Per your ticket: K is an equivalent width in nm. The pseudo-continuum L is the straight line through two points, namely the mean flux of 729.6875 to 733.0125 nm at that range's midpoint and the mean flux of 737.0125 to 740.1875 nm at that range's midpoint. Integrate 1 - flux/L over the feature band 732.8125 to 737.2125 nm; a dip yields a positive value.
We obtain -0.31 nm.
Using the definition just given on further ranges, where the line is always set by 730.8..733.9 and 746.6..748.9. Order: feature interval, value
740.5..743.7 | 0.08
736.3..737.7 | 0.07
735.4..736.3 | 0.04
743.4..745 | 0.03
